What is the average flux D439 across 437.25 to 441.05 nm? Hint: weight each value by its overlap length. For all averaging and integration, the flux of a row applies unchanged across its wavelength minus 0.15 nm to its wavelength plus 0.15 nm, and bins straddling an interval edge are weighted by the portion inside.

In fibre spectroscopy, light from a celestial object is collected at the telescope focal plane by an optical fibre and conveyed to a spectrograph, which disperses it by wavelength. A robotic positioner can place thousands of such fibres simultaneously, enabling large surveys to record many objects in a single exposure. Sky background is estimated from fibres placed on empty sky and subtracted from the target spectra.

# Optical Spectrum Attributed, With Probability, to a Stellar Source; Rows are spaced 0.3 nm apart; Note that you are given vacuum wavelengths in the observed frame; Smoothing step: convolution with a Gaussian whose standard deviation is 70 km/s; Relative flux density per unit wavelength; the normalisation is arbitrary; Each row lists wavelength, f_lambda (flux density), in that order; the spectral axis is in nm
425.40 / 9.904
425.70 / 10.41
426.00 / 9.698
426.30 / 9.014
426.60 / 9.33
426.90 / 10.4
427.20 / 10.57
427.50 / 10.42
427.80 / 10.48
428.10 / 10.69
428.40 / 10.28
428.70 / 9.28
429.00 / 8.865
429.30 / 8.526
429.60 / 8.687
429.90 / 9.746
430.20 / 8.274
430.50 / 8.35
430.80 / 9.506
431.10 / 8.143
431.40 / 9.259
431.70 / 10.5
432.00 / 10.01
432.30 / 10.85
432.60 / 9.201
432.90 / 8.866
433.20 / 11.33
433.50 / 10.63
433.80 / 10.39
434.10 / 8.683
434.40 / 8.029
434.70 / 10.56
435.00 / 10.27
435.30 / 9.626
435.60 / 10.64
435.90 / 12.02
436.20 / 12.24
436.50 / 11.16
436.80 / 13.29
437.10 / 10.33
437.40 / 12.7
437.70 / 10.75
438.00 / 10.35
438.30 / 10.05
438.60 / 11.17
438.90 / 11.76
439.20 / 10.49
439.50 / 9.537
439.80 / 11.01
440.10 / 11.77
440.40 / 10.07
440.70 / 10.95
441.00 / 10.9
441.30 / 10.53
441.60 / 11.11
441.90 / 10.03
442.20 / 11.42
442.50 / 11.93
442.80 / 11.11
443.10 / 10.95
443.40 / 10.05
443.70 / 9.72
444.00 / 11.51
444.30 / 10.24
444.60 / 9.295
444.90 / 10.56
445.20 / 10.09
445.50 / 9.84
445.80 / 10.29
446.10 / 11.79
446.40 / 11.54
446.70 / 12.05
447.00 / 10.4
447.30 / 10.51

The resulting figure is 10.9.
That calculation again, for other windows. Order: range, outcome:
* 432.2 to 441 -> 10.6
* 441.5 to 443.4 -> 11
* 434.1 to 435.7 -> 9.69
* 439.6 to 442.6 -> 10.9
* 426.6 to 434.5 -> 9.62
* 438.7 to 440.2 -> 10.9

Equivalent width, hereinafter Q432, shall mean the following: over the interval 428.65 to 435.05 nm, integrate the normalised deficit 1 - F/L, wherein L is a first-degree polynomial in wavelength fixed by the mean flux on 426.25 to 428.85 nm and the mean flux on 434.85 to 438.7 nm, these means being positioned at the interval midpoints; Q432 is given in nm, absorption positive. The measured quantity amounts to 0.69 nm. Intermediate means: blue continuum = 10.1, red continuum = 11.1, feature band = 9.44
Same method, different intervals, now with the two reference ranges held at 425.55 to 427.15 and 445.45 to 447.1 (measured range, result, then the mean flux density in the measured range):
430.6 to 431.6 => 0.11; 9.01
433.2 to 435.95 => 0.07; 10.1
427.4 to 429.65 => 0.06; 9.68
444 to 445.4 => 0.10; 10.2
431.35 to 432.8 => 0.03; 9.97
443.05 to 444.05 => 0.04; 10.4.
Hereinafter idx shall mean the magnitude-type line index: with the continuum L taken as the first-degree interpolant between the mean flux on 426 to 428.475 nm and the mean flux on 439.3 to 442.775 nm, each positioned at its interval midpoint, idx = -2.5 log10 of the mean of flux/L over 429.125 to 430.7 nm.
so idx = 0.17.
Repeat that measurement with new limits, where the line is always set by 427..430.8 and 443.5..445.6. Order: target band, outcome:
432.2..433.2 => -0.02 mag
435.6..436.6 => -0.19 mag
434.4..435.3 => -0.01 mag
